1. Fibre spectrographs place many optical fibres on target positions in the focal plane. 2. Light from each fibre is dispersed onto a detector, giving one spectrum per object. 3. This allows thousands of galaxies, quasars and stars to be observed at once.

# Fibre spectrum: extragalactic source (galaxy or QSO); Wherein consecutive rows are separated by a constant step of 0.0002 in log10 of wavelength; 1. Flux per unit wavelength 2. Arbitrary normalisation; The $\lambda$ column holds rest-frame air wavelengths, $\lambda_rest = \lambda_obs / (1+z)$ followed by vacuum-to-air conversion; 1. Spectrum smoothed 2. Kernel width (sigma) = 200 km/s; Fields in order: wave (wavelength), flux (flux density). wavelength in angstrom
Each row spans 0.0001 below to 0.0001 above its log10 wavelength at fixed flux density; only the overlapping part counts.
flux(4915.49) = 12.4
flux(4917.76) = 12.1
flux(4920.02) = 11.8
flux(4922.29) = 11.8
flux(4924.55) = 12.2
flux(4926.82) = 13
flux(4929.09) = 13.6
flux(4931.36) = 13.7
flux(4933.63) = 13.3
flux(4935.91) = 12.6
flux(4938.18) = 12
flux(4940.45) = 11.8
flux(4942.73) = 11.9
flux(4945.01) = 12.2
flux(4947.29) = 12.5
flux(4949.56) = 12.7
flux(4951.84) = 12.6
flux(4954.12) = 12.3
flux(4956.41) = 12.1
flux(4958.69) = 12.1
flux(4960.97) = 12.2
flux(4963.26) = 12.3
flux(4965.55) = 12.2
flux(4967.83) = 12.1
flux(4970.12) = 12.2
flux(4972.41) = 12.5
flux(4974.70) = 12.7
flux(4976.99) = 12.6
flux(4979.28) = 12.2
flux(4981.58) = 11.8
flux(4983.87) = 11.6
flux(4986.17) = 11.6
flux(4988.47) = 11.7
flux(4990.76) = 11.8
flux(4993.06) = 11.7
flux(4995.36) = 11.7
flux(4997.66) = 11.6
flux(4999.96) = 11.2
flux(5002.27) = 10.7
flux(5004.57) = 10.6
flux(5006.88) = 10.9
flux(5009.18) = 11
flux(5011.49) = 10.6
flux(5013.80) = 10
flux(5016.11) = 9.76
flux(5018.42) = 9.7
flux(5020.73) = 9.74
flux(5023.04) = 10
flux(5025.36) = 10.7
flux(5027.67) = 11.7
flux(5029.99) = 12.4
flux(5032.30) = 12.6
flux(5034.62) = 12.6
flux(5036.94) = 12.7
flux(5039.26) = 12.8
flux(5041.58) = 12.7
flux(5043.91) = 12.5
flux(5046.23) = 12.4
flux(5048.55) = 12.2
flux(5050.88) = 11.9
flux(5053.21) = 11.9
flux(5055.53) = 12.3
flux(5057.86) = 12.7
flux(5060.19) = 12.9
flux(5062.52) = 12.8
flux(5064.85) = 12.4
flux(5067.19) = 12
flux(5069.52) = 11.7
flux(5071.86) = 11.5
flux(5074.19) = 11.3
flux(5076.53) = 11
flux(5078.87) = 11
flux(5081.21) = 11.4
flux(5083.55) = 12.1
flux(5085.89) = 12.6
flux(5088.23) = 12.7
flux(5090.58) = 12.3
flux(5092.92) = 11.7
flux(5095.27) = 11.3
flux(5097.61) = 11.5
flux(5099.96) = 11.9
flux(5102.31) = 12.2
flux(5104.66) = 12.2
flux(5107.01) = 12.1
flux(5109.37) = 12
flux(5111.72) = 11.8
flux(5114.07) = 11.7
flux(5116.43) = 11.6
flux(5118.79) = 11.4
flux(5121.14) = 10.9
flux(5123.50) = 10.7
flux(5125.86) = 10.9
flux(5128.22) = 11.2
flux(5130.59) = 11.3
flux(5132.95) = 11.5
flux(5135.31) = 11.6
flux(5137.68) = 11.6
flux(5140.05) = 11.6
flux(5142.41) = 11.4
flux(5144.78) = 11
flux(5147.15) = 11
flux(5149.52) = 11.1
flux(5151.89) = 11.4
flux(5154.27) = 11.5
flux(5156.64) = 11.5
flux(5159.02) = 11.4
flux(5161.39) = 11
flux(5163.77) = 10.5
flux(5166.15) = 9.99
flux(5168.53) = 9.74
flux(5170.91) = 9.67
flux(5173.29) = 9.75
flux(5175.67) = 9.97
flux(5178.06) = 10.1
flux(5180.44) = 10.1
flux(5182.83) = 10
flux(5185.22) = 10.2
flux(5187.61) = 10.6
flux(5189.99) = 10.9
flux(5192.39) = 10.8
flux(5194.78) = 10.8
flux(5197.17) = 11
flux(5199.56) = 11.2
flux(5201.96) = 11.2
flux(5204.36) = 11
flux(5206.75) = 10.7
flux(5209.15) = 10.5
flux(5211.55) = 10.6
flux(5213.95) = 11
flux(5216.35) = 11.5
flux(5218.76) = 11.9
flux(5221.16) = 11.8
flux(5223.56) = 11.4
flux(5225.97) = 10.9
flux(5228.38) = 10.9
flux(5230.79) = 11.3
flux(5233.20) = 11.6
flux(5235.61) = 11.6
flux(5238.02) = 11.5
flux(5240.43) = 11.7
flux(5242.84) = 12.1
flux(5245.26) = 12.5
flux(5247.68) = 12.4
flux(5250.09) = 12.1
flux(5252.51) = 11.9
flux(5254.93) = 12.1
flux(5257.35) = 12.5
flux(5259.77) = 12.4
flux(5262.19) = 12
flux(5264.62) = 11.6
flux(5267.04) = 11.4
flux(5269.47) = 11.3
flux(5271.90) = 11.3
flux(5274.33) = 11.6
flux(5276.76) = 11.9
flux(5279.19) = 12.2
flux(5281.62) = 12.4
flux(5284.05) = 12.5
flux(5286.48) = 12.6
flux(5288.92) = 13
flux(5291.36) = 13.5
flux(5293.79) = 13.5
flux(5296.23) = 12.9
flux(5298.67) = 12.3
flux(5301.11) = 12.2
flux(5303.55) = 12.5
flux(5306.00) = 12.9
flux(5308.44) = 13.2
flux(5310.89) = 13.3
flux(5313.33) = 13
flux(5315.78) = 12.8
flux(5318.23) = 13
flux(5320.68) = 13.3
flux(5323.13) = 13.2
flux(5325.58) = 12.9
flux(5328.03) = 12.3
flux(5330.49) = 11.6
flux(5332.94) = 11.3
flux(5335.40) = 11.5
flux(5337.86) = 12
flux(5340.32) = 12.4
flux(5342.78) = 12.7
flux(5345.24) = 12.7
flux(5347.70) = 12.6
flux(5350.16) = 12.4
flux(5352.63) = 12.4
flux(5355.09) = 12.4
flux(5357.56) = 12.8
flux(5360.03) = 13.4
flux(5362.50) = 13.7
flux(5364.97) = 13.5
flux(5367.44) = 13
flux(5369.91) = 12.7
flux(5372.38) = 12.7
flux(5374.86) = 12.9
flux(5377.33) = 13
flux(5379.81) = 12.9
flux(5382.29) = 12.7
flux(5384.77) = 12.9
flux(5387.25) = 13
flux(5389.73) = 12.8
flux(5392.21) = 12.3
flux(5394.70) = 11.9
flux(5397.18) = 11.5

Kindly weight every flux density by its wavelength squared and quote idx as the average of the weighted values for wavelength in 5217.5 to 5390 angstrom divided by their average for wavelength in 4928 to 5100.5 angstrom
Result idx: 1.2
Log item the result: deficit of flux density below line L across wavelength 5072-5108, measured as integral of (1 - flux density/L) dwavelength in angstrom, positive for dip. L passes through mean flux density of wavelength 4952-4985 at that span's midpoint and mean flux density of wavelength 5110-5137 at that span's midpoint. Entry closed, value -0.9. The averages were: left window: 12.2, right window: 11.3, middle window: 11.8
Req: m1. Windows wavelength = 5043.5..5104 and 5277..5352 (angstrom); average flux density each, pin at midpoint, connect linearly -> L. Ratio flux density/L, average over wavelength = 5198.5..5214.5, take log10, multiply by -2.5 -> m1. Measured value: 0.14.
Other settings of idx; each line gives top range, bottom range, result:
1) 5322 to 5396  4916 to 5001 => 1.21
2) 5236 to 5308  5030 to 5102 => 1.09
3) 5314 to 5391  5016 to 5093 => 1.20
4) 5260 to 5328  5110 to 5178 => 1.20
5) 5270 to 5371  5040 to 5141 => 1.16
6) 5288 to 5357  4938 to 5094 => 1.20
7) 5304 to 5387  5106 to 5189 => 1.25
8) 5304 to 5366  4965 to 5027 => 1.28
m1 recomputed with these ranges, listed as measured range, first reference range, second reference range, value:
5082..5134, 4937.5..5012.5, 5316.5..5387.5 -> 0.04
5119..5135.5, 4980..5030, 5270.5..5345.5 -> 0.04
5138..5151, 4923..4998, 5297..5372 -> 0.11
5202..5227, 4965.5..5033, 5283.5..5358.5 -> 0.10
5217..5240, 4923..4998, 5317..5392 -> 0.10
